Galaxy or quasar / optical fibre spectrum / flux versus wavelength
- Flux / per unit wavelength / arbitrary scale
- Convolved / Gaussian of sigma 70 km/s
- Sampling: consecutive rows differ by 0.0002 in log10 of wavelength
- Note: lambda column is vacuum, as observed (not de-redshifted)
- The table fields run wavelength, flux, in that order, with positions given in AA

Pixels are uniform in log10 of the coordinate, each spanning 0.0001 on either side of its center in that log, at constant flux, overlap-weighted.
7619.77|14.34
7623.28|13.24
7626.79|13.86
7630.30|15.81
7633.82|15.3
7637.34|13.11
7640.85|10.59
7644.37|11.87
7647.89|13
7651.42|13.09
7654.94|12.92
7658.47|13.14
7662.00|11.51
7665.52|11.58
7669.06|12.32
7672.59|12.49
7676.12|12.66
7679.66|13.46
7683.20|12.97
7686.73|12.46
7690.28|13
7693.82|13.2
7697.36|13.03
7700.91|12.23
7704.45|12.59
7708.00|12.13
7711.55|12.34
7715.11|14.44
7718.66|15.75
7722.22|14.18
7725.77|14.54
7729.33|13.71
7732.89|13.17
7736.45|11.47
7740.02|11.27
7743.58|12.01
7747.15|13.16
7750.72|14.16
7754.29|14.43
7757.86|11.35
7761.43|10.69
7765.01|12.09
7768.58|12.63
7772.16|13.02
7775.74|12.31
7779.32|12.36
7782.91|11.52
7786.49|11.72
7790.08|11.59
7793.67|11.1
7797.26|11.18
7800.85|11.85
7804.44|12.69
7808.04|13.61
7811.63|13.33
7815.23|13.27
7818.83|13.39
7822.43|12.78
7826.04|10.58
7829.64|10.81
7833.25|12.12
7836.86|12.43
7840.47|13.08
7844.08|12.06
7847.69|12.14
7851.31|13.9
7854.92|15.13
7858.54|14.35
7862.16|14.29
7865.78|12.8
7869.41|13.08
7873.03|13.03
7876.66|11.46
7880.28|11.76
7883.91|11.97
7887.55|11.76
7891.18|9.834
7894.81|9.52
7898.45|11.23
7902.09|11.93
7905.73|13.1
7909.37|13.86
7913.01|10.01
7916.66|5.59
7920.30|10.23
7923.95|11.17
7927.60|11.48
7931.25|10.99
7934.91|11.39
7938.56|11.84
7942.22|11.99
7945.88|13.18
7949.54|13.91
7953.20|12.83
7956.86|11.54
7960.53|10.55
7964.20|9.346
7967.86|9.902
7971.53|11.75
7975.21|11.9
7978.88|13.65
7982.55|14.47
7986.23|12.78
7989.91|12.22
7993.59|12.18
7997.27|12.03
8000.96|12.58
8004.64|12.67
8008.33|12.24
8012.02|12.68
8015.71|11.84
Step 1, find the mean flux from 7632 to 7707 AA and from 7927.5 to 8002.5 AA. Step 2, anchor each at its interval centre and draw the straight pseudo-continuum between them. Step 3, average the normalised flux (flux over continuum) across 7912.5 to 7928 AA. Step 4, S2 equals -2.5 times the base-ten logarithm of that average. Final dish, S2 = 0.26 mag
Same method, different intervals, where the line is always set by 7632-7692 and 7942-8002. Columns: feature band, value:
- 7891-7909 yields 0.07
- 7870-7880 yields 0.00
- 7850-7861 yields -0.17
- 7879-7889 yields 0.04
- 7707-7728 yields -0.11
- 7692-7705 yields -0.01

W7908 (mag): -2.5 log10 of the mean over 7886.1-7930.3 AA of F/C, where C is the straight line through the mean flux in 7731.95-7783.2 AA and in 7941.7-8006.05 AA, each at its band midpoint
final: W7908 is 0.14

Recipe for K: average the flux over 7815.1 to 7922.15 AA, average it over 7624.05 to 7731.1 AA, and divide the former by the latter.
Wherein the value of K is 0.9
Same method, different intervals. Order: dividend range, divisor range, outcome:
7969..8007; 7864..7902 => 1.08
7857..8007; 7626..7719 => 0.92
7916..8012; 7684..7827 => 0.93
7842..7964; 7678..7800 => 0.94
